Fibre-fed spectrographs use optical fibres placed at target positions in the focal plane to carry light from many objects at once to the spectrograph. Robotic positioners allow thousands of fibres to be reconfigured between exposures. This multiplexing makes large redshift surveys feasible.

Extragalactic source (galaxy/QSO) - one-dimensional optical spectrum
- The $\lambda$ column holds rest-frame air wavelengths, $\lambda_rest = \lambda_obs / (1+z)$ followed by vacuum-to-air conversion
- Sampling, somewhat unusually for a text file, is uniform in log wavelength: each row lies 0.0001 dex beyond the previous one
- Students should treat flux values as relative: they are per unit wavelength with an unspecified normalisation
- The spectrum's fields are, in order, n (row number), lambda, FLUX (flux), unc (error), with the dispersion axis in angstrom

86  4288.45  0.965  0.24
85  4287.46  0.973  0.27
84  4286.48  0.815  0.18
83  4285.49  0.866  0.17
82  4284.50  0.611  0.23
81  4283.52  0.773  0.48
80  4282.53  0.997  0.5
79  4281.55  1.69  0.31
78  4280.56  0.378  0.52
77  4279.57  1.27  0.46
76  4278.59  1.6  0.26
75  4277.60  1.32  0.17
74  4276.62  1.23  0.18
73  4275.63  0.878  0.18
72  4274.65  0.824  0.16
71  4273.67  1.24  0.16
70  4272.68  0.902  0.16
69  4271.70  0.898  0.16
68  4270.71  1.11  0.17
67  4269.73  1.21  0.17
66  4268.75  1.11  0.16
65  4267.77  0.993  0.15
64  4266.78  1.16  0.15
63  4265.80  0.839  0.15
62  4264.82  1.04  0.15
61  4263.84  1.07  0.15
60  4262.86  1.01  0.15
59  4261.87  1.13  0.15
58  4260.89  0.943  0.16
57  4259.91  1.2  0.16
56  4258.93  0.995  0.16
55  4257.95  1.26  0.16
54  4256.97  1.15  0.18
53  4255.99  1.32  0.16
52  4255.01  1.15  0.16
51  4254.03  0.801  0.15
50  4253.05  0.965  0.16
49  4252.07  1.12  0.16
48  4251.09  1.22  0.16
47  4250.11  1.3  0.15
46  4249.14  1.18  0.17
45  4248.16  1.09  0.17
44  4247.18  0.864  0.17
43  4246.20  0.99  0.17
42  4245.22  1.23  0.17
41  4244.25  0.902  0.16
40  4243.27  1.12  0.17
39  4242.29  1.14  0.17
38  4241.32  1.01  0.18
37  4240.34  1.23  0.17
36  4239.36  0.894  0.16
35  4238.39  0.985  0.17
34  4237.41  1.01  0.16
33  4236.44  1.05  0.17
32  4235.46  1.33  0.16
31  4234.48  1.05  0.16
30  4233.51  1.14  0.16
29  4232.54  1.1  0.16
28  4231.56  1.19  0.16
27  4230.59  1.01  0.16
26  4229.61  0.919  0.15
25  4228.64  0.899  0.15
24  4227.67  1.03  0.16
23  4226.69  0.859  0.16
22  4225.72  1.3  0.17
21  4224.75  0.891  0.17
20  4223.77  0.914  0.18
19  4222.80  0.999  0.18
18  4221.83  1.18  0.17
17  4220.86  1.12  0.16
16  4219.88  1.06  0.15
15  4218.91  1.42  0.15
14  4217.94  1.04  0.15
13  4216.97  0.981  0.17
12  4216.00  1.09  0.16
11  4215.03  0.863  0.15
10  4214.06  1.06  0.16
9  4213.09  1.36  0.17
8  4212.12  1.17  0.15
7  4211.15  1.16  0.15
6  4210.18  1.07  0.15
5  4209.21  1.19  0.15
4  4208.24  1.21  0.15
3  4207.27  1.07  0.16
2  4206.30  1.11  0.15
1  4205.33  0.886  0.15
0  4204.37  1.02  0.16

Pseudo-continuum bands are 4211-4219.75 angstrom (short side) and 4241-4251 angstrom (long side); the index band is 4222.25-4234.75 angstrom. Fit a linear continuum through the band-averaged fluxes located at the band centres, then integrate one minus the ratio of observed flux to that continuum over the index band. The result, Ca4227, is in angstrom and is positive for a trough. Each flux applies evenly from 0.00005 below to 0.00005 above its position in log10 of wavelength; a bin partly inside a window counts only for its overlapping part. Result 1.0 angstrom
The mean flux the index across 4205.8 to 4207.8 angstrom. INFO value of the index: 1.09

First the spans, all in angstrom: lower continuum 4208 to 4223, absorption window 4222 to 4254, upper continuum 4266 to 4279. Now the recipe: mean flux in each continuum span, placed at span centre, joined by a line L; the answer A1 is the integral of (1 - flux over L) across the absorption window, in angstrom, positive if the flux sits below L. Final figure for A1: 1.67 angstrom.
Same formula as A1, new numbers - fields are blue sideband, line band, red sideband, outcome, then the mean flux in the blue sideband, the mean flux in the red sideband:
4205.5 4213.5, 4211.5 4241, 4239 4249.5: 0.97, 1.15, 1.06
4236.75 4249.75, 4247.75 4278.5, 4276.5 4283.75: 0.58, 1.05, 1.17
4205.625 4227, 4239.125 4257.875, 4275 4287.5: -0.55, 1.1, 1.03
